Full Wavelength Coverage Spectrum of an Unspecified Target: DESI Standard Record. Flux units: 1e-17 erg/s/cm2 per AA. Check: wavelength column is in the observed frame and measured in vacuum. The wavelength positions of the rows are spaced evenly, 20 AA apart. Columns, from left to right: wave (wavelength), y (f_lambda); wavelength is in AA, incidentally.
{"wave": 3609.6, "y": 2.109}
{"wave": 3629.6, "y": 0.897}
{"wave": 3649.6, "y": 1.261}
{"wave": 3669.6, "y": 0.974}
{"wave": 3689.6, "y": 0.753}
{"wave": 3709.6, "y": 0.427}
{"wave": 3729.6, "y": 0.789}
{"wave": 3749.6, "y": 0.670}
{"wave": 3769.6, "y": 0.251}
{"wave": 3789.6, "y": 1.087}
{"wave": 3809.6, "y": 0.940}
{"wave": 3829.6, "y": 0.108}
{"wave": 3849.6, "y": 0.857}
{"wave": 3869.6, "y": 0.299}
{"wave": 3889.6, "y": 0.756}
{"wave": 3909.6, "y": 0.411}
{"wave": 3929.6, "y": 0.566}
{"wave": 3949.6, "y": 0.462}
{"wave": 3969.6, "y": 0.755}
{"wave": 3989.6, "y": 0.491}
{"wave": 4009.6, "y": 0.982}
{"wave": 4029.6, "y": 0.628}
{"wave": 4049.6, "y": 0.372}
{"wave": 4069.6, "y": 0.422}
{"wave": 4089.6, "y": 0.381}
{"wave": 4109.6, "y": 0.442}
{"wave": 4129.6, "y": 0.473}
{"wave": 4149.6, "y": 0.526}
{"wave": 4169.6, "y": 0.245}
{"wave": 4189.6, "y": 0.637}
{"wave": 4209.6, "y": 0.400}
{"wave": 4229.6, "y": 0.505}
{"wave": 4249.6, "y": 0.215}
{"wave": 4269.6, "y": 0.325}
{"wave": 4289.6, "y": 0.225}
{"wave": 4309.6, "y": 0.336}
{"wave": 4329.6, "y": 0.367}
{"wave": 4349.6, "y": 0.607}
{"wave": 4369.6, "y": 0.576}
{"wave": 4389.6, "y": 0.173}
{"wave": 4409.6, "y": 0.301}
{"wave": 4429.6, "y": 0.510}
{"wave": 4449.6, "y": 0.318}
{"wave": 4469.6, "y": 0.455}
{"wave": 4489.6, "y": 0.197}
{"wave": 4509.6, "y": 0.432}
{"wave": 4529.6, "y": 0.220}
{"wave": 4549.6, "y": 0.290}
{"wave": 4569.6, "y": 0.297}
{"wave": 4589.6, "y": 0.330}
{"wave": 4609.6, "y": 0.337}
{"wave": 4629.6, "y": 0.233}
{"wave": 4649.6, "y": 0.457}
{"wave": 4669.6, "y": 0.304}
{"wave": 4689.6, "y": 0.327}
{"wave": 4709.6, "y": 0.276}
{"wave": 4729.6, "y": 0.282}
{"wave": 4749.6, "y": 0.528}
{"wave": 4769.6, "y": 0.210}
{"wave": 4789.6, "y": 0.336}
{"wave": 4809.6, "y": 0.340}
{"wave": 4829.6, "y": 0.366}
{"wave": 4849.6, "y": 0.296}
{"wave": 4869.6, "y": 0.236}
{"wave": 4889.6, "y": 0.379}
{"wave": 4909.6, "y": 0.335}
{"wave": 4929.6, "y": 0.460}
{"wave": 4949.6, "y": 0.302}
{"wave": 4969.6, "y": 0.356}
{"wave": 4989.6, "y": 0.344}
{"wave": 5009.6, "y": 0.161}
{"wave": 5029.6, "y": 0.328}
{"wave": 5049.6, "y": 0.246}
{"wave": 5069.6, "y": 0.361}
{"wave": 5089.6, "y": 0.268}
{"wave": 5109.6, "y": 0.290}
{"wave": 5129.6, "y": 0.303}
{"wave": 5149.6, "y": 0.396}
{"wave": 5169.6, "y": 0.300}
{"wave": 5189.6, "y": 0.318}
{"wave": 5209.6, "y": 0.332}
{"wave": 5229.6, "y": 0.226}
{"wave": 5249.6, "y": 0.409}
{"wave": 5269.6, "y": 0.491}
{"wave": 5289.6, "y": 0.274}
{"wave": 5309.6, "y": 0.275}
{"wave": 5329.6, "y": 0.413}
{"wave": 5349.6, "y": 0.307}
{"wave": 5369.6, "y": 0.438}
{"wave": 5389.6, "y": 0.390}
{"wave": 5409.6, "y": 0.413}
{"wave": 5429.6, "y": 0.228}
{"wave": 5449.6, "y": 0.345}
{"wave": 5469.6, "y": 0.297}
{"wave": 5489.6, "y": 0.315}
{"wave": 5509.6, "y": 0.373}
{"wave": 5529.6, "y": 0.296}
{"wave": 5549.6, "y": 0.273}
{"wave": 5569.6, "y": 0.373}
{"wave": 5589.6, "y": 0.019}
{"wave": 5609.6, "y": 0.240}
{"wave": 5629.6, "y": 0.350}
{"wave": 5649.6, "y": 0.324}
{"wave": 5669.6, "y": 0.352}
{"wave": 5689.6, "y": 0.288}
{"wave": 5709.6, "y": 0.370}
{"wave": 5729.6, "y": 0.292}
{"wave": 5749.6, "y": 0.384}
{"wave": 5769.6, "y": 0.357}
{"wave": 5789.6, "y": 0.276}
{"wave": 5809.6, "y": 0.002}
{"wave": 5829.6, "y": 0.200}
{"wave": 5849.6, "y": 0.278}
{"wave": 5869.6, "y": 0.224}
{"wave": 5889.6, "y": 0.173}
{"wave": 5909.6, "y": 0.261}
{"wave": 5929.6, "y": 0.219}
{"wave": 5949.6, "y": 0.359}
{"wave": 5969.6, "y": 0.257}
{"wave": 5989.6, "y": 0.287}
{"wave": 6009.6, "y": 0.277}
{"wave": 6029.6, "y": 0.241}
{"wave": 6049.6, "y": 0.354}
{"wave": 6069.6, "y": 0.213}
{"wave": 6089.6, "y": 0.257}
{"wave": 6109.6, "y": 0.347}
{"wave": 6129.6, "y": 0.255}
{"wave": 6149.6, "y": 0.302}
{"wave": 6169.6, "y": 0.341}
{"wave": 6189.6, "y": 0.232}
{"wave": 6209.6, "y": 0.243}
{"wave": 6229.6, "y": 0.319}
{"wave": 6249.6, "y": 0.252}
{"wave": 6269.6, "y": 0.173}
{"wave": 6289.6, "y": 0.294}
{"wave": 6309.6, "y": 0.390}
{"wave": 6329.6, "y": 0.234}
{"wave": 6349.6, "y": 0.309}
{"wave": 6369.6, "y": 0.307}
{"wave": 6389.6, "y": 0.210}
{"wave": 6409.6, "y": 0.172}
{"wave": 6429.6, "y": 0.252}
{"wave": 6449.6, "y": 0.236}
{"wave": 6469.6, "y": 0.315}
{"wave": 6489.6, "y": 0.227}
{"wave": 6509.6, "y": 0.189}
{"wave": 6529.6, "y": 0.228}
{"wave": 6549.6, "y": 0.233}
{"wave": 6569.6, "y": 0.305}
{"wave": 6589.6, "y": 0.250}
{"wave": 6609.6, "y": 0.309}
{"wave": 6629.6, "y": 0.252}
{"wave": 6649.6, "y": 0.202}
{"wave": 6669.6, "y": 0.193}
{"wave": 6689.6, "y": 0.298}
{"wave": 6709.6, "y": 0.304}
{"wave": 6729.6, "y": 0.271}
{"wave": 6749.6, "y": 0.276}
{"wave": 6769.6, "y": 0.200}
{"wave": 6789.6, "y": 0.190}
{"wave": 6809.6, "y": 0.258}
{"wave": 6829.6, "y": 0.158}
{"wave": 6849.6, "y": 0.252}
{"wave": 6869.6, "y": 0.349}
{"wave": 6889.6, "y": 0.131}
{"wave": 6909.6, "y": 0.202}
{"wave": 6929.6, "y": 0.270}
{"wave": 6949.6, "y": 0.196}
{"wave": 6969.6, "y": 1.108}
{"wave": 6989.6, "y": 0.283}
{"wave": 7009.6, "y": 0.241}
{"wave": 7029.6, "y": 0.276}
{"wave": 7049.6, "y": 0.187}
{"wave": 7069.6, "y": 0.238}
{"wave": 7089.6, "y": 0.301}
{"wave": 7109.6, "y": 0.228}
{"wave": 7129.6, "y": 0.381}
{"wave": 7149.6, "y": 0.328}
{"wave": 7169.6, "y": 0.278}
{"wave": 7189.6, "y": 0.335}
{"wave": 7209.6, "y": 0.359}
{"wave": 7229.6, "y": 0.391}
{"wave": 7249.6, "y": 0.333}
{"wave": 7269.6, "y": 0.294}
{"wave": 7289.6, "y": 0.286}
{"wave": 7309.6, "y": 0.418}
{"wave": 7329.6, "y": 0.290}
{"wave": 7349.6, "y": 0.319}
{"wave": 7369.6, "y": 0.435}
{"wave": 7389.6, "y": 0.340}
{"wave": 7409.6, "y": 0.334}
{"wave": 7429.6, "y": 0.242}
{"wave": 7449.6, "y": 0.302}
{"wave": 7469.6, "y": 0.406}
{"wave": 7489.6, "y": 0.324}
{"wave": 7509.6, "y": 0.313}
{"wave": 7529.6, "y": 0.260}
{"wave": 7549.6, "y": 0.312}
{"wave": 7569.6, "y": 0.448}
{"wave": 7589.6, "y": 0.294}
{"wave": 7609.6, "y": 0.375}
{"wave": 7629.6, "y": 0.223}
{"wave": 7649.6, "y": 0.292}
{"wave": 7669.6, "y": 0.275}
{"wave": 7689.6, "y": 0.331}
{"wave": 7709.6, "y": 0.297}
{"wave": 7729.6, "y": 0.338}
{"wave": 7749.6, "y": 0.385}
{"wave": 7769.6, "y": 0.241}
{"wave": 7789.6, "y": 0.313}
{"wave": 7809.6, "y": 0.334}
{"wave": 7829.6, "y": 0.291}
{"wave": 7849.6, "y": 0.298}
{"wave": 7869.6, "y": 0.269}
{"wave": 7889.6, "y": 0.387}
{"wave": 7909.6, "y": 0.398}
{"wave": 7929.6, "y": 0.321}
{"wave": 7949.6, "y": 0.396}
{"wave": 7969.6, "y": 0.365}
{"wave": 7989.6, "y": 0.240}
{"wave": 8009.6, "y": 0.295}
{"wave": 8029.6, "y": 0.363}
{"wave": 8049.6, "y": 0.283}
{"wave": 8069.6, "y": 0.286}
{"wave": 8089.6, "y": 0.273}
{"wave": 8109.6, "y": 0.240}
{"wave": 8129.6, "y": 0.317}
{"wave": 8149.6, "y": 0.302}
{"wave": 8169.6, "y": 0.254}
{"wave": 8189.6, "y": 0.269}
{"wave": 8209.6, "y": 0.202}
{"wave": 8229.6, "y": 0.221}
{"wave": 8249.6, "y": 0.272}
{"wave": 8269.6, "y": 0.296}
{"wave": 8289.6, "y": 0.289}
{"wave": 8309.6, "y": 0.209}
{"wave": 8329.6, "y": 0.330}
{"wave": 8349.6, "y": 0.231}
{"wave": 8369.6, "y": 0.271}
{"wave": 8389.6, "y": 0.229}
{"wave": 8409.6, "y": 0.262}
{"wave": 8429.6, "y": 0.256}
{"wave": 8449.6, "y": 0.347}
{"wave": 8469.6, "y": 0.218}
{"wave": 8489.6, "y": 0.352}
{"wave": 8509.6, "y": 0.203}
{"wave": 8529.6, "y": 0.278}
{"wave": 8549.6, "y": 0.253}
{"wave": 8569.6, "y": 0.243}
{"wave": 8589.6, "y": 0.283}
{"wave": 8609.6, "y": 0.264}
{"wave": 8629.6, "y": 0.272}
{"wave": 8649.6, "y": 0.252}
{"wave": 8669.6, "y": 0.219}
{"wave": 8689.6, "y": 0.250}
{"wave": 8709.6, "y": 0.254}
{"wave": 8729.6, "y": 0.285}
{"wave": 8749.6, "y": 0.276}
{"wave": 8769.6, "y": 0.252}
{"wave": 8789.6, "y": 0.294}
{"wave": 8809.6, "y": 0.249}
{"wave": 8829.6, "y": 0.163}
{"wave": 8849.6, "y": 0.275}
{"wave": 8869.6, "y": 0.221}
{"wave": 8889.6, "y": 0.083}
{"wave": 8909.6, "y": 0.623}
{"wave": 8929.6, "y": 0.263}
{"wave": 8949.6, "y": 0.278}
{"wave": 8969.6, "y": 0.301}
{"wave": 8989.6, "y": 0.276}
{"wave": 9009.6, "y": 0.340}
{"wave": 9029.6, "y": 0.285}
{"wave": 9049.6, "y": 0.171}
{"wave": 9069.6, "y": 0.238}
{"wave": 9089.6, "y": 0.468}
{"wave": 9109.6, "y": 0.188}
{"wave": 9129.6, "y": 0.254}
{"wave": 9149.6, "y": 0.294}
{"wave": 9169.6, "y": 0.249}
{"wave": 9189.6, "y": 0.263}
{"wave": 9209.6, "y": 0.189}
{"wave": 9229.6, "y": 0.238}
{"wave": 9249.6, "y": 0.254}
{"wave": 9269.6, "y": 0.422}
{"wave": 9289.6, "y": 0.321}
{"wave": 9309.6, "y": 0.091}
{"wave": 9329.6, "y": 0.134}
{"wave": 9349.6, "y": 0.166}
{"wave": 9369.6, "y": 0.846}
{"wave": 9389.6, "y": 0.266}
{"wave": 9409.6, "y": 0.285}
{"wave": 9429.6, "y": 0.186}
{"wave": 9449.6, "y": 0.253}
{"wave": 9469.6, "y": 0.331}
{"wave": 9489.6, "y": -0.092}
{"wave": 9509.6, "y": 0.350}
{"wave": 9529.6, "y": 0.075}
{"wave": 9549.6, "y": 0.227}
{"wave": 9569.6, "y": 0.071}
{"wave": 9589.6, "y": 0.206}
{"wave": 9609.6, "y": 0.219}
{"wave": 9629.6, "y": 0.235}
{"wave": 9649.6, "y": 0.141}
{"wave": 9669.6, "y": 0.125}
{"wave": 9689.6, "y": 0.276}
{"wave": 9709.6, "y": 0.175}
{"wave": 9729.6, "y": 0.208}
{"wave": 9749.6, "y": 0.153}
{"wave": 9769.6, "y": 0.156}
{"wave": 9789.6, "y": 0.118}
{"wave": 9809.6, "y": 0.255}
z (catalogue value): 0.870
